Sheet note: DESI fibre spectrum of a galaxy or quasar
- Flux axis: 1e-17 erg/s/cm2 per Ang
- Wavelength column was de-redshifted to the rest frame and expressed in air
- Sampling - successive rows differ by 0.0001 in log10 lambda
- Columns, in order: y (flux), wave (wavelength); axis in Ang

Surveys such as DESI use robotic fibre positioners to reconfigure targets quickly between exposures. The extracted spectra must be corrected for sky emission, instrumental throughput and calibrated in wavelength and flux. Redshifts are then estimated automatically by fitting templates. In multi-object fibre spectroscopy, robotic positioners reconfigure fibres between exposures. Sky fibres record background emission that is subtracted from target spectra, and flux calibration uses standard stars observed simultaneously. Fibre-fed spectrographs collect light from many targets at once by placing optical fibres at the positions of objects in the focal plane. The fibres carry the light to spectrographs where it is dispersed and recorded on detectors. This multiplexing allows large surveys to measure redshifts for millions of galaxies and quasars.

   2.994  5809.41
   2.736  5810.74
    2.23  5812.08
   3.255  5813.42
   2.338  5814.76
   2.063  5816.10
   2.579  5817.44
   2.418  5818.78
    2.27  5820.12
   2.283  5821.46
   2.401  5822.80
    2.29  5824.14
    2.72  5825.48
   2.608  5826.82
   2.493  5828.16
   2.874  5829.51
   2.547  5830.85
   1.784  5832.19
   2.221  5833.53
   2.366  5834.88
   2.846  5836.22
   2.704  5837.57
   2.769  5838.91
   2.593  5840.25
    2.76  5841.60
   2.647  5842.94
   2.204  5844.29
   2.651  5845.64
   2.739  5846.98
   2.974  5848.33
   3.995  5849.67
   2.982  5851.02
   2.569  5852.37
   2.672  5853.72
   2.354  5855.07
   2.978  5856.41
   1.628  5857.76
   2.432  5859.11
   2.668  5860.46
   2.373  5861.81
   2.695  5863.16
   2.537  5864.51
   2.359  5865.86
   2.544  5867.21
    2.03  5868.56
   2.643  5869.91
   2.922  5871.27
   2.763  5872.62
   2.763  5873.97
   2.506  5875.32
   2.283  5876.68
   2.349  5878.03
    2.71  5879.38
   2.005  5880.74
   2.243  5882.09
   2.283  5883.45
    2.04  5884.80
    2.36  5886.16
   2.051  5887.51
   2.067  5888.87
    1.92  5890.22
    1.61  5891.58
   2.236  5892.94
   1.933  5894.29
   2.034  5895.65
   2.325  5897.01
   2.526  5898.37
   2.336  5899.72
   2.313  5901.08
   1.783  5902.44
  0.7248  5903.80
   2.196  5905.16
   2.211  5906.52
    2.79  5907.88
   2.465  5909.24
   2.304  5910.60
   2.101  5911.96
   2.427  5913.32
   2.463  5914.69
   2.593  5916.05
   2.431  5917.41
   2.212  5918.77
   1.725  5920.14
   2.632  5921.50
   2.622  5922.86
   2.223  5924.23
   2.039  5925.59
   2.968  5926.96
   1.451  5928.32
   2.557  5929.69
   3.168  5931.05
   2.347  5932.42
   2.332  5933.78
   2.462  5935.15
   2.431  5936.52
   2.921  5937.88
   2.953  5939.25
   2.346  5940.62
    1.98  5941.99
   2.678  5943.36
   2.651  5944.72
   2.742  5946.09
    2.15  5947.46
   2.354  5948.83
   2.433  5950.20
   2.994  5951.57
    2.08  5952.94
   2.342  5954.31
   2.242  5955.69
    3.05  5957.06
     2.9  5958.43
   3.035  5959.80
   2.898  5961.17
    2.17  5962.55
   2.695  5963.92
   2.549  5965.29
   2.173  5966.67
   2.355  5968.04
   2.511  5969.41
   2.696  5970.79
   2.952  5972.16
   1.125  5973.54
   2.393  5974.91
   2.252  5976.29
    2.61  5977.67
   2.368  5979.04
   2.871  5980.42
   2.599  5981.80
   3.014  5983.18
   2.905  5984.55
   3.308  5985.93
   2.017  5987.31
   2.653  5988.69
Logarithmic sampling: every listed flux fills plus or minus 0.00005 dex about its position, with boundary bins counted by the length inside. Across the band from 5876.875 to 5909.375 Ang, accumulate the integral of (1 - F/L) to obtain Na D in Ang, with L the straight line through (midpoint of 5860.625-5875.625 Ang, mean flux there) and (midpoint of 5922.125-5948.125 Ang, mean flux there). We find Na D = 5.0 Ang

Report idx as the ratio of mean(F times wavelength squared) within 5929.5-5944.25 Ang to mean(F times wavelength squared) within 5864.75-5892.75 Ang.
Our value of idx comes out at 1.1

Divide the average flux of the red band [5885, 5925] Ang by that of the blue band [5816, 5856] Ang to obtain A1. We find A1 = 0.85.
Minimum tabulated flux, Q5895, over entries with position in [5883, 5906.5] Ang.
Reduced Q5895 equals 0.7248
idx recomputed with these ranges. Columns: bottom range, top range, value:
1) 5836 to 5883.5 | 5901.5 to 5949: 0.93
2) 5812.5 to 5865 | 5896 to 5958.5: 0.96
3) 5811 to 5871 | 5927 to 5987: 1.03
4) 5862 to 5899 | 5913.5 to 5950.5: 1.07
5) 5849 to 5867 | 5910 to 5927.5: 0.92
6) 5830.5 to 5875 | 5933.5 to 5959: 1.01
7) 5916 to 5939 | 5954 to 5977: 1.04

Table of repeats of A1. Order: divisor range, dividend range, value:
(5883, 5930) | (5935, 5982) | 1.14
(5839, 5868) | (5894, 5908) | 0.79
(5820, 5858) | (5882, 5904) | 0.80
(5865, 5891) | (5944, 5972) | 1.09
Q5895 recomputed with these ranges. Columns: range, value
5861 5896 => 1.61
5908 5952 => 1.451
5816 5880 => 1.628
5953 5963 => 2.17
